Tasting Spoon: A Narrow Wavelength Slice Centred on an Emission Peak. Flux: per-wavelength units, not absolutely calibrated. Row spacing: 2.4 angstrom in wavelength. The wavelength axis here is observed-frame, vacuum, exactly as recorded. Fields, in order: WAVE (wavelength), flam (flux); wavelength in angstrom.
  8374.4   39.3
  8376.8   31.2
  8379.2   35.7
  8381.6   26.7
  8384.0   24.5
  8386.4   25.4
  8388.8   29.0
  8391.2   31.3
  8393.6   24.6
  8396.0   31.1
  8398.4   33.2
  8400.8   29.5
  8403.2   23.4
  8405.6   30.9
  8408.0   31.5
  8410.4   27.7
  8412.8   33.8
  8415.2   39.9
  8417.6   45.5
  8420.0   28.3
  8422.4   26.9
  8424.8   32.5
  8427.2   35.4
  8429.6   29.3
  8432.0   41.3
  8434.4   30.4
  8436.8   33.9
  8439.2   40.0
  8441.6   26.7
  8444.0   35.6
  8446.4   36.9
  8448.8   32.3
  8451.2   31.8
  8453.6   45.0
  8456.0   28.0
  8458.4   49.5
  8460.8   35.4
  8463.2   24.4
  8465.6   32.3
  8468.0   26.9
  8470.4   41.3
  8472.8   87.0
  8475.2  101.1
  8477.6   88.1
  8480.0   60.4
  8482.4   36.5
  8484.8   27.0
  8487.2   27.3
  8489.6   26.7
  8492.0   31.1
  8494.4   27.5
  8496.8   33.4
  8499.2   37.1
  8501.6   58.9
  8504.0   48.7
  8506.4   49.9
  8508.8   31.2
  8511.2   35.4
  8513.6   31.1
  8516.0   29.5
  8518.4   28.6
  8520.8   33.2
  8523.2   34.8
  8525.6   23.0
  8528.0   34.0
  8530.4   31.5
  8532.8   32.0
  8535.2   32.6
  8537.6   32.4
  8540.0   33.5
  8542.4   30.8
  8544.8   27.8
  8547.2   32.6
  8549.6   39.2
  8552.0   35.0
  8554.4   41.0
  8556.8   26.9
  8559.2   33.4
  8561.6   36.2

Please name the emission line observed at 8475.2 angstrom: H-alpha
